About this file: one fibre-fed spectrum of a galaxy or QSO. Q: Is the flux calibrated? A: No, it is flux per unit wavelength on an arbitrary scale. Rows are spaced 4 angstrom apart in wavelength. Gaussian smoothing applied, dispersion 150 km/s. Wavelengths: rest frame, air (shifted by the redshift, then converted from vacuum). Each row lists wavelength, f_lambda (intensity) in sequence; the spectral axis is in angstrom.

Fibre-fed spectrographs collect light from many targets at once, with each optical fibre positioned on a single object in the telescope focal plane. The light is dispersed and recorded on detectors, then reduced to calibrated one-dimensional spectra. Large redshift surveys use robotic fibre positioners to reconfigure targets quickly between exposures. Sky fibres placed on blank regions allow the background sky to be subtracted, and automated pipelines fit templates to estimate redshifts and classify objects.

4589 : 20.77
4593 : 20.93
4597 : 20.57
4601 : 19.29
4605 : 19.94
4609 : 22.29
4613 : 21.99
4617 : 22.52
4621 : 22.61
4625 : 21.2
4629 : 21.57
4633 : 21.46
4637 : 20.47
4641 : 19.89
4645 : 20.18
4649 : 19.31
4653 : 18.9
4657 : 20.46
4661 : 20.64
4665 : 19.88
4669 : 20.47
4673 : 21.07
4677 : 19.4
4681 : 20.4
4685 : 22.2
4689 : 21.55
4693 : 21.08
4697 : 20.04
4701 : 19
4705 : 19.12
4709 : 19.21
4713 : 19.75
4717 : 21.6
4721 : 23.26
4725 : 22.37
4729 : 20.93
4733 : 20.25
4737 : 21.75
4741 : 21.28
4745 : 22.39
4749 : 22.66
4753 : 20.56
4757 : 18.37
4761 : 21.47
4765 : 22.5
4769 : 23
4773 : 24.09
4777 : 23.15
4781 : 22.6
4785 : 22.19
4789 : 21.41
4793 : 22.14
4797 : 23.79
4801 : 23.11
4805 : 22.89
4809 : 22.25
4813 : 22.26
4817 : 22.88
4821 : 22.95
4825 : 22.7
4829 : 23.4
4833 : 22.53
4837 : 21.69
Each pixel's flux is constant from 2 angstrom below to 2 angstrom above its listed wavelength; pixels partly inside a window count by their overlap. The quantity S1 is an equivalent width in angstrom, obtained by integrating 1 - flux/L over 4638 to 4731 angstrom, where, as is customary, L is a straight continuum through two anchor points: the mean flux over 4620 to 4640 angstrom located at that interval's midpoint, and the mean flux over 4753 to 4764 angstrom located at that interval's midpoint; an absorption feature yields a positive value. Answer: 1.8 angstrom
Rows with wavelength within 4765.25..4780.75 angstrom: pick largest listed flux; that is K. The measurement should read 24.09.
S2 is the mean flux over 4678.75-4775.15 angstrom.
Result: 21.2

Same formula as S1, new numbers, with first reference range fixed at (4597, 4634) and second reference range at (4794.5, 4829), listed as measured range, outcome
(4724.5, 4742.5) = 0.85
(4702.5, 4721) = 1.56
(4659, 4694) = 1.79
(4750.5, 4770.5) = 1.17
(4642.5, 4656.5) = 1.33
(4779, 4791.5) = 0.33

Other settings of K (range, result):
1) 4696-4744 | 23.26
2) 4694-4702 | 20.04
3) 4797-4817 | 23.79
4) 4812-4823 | 22.95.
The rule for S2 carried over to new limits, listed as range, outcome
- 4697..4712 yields 19.3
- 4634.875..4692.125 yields 20.4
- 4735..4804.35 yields 22.2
